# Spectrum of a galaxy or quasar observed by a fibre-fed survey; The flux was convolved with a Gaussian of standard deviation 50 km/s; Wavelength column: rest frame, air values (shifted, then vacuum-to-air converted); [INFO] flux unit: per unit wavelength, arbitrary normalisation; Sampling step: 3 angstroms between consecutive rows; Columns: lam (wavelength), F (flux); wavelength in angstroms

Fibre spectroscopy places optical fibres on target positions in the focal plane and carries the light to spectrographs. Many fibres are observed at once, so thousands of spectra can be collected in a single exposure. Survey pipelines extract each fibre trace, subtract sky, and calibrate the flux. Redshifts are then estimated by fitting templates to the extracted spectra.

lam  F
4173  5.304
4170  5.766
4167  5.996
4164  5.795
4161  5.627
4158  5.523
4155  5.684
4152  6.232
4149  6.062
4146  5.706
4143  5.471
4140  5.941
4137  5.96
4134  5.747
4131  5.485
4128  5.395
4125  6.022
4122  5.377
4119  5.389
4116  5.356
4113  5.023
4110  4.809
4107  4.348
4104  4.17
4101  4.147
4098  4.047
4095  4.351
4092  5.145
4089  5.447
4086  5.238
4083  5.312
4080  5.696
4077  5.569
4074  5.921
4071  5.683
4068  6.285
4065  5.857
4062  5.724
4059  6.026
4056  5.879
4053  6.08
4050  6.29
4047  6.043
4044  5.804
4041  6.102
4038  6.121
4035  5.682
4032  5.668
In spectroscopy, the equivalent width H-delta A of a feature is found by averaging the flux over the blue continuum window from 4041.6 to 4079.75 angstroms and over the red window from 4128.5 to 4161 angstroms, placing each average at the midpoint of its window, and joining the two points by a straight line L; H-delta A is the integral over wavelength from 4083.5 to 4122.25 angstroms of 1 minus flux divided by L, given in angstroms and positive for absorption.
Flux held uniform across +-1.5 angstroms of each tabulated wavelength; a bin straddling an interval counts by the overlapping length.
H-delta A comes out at 6.7 angstroms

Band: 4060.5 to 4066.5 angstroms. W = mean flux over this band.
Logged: 5.79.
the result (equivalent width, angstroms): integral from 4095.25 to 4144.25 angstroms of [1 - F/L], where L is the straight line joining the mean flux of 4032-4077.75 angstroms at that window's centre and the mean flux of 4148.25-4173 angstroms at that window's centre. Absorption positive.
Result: 5.9 angstroms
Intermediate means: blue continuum 5.93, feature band 5.15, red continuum 5.8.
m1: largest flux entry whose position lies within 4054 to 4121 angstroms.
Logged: 6.285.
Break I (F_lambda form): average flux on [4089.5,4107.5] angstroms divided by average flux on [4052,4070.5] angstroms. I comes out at 0.74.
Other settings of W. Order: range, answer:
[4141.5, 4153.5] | 5.87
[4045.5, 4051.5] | 6.17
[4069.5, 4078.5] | 5.72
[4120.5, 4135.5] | 5.61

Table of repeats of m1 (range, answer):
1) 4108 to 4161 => 6.232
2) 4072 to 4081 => 5.921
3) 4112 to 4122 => 5.389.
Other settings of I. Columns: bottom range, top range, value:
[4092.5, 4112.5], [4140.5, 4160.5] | 1.32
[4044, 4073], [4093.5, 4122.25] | 0.78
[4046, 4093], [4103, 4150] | 0.94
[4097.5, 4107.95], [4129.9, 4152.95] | 1.39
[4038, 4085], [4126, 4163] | 0.98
